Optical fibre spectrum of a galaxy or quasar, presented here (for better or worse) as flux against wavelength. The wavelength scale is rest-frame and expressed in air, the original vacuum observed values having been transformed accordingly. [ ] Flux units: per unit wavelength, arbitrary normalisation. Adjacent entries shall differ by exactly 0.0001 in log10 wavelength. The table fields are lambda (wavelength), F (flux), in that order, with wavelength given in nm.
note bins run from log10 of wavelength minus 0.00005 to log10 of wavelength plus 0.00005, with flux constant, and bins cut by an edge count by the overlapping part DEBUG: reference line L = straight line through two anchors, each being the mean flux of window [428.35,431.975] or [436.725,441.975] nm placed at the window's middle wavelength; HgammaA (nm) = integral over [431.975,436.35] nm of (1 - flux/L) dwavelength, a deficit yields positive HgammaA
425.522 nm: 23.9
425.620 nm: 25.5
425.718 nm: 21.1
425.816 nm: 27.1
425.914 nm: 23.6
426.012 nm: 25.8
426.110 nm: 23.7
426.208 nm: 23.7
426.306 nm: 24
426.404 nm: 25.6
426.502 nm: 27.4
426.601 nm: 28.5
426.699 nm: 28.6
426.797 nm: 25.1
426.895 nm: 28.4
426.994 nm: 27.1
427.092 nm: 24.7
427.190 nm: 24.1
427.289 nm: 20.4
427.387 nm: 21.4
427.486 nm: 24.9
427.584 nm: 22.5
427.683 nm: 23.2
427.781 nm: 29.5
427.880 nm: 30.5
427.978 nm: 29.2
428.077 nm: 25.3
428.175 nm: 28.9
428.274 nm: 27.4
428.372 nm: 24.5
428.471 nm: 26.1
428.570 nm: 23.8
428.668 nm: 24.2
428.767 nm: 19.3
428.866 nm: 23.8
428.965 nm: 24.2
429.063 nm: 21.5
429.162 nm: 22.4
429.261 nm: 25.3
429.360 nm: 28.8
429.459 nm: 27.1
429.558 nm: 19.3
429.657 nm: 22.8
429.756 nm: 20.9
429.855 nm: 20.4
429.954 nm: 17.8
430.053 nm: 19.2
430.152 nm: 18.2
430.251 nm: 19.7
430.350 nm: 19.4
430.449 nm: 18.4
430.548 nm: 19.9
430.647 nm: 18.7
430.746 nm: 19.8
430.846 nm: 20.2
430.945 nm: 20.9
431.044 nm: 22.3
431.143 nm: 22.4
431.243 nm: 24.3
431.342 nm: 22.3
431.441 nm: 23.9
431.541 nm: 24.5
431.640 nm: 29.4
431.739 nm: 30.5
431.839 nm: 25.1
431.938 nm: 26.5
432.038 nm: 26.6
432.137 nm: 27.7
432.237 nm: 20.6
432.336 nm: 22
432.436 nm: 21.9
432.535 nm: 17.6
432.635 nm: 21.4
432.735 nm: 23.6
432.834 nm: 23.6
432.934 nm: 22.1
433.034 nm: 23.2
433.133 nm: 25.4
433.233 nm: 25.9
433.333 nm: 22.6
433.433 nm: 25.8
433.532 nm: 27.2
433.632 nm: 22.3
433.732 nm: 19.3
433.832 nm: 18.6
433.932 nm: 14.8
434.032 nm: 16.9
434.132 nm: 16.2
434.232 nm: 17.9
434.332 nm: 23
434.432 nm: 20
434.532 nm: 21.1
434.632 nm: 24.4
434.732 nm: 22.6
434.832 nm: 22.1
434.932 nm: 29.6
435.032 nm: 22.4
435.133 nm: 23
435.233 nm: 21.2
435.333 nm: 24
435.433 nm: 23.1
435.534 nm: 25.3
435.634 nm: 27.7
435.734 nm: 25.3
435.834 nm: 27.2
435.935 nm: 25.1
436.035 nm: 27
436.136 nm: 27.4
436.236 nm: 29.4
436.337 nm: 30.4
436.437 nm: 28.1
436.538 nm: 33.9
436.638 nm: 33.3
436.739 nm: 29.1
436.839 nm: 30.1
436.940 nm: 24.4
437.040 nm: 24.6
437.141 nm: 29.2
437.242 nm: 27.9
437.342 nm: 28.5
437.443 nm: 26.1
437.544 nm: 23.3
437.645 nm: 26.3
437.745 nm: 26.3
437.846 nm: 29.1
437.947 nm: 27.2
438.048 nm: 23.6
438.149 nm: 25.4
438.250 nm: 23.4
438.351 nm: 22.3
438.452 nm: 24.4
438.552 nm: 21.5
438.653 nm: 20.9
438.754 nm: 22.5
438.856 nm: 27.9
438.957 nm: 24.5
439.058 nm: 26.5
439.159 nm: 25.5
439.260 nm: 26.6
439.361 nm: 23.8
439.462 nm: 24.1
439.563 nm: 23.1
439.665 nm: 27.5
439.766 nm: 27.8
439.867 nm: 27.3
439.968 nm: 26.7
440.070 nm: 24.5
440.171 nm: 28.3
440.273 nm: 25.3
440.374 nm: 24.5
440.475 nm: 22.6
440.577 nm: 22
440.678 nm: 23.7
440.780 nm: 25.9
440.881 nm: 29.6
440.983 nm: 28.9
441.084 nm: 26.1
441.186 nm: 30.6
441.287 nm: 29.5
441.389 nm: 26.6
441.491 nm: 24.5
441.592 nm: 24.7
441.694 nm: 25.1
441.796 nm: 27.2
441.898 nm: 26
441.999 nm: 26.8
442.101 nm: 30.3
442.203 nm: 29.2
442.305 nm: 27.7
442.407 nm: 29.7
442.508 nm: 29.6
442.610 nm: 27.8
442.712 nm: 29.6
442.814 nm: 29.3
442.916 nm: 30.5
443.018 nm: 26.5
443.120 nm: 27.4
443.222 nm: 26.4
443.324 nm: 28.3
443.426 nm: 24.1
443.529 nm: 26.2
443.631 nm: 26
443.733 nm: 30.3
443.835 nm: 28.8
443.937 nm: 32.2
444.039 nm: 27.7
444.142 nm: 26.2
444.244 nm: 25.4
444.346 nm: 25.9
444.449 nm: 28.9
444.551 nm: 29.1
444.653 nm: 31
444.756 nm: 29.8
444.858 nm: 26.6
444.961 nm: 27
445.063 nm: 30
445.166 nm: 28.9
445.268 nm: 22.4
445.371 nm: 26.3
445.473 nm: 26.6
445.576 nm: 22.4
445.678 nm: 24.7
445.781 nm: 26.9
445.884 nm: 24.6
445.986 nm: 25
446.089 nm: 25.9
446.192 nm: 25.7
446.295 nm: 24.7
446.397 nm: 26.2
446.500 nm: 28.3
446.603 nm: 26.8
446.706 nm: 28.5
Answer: 0.14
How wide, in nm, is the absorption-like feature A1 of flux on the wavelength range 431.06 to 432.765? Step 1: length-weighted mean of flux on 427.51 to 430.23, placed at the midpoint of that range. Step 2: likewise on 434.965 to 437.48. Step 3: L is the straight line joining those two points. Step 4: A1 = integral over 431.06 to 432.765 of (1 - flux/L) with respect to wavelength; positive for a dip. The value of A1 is 0.071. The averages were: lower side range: 23.9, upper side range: 27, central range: 24.1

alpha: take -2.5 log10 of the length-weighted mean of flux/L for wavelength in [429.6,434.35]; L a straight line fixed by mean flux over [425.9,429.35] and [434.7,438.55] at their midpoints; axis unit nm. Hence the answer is 0.17 mag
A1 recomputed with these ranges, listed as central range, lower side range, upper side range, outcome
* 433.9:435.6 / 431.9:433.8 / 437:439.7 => 0.161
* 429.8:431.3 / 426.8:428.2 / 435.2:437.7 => 0.347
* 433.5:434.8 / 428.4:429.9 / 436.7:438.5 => 0.247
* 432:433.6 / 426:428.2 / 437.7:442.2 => 0.136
